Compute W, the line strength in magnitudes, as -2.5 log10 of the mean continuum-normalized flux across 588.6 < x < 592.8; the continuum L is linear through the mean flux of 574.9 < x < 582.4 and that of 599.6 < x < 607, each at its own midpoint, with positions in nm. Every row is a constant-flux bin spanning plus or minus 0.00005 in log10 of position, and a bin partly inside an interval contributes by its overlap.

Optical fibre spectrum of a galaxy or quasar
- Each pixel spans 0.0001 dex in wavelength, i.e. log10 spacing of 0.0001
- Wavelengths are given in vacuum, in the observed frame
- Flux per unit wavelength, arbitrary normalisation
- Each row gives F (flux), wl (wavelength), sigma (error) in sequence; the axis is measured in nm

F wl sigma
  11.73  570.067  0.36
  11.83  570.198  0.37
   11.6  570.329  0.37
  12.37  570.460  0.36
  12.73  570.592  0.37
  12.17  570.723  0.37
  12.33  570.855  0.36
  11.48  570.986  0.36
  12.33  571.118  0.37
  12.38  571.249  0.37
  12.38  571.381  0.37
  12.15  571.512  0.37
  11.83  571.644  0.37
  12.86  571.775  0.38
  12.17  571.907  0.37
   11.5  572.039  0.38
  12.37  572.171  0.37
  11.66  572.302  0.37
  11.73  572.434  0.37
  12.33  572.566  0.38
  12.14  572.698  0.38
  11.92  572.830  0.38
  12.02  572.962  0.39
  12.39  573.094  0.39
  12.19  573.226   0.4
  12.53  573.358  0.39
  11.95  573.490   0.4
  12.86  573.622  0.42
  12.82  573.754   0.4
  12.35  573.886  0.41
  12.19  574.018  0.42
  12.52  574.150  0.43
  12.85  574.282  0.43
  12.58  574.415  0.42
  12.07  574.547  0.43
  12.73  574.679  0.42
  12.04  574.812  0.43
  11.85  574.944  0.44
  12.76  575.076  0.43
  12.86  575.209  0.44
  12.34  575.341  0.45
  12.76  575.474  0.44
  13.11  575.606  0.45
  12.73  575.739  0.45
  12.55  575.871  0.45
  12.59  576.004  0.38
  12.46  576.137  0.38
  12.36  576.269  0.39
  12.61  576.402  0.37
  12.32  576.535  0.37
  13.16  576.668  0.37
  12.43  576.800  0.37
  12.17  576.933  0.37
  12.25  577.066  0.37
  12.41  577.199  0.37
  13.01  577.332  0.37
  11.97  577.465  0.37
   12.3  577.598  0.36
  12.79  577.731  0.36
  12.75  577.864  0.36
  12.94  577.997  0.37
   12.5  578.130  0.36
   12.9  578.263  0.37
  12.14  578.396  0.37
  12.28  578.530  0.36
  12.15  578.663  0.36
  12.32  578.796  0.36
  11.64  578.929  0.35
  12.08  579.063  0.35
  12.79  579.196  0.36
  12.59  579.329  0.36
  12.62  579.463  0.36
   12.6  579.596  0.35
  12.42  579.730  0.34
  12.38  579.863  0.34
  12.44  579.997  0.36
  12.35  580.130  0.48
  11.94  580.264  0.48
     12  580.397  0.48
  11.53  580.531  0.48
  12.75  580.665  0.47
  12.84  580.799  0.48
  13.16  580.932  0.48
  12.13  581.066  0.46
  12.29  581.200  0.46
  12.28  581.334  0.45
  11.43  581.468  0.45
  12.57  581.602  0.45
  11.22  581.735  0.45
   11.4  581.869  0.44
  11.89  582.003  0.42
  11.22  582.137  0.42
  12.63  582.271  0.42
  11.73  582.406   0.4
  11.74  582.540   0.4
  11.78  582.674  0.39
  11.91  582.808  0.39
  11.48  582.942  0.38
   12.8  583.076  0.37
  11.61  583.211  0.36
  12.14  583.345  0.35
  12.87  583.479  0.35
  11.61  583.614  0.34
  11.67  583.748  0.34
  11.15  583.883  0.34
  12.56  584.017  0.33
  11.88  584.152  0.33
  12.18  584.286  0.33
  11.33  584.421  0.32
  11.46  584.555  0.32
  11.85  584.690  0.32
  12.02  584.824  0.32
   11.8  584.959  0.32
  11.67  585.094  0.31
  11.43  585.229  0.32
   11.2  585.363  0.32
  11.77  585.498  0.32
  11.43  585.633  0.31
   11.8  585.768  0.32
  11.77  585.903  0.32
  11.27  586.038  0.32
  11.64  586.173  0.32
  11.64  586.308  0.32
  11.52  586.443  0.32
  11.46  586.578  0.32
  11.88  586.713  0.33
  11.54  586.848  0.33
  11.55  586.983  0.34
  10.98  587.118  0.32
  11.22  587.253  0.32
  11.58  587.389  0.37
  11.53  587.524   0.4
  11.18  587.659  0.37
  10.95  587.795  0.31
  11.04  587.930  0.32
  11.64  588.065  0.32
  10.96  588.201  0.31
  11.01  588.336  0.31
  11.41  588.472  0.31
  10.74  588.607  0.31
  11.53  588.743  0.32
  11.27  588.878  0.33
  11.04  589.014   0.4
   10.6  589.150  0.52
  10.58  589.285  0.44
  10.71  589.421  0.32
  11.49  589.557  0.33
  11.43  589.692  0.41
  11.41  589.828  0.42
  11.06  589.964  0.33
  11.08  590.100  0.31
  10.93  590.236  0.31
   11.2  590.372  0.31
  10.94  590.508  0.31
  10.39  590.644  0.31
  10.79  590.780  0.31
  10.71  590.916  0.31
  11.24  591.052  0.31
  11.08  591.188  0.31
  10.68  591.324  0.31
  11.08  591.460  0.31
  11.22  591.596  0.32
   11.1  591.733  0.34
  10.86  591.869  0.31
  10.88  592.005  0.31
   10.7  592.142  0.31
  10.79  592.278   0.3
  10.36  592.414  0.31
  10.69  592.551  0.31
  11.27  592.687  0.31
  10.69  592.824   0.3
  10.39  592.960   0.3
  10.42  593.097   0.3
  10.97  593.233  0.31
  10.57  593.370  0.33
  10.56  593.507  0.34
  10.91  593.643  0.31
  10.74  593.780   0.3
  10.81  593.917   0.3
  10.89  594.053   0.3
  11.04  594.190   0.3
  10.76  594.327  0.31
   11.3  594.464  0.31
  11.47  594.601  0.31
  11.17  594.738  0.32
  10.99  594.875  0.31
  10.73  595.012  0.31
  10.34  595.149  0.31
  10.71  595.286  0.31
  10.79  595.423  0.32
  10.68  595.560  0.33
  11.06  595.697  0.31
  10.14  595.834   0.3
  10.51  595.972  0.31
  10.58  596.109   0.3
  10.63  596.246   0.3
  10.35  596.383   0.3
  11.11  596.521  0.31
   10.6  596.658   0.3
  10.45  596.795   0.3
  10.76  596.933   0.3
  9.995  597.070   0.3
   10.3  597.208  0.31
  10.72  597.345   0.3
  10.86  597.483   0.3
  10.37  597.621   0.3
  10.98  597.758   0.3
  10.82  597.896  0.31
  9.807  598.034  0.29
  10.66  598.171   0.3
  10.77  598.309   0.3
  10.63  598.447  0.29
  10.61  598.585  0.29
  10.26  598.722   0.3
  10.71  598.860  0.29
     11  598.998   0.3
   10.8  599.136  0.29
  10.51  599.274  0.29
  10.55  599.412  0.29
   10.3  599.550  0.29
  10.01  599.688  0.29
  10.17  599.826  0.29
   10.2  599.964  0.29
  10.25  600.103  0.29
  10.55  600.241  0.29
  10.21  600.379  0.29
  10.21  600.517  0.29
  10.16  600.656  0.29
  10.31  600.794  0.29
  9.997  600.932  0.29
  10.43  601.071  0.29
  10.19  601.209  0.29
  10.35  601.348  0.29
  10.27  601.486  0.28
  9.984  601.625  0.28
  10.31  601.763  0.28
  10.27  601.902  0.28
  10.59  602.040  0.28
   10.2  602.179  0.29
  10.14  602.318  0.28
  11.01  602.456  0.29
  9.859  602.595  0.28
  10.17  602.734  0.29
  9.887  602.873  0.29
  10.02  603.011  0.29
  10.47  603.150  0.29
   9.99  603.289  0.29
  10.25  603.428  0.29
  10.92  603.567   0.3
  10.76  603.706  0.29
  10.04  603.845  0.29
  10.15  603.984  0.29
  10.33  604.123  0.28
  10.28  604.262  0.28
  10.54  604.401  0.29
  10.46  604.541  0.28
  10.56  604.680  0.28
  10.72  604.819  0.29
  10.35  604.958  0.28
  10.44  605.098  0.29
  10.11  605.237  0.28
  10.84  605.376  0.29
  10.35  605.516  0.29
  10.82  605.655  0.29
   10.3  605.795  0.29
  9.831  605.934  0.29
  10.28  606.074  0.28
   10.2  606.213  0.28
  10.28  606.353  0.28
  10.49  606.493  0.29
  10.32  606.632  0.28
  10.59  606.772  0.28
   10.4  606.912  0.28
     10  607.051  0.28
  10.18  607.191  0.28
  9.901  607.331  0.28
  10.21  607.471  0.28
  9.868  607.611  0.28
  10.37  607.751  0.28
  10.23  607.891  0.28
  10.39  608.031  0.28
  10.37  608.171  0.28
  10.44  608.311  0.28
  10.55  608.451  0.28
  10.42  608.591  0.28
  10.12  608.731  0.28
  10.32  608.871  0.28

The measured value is 0.04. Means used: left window 12.4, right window 10.3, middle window 11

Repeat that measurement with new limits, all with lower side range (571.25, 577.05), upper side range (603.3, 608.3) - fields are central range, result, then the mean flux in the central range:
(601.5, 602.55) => 0.03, 10.3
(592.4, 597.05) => 0.03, 10.7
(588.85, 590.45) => 0.03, 11.1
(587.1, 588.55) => 0.03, 11.2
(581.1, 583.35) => 0.00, 11.9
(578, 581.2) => -0.03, 12.4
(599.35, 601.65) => 0.05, 10.2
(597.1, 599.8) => 0.03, 10.5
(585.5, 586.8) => 0.00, 11.6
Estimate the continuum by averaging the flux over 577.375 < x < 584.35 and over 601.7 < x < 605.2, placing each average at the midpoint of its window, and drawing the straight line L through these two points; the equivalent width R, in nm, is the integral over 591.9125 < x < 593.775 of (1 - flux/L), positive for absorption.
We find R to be 0.08 nm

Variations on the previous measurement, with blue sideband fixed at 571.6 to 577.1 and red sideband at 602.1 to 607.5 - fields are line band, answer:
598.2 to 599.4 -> 0.008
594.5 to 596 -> 0.023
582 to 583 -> 0.003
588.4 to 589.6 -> 0.038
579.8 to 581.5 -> -0.047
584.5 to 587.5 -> 0.007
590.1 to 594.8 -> 0.120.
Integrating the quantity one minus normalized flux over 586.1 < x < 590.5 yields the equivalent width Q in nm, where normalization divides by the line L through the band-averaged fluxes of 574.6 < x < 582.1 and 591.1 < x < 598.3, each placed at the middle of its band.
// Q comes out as 0.06 nm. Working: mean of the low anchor 12.4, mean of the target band 11.2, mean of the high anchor 10.7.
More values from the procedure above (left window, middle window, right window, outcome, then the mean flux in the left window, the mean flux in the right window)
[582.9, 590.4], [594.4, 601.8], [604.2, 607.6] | 0.186 nm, 11.5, 10.3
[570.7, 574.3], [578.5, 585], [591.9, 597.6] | -0.265 nm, 12.2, 10.7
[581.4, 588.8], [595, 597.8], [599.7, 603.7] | 0.027 nm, 11.6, 10.3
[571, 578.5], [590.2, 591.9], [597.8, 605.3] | 0.033 nm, 12.4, 10.4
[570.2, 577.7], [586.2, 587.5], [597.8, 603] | -0.013 nm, 12.3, 10.4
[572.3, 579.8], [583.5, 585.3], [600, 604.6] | -0.002 nm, 12.4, 10.3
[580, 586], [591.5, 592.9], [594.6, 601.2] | 0.026 nm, 11.9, 10.5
